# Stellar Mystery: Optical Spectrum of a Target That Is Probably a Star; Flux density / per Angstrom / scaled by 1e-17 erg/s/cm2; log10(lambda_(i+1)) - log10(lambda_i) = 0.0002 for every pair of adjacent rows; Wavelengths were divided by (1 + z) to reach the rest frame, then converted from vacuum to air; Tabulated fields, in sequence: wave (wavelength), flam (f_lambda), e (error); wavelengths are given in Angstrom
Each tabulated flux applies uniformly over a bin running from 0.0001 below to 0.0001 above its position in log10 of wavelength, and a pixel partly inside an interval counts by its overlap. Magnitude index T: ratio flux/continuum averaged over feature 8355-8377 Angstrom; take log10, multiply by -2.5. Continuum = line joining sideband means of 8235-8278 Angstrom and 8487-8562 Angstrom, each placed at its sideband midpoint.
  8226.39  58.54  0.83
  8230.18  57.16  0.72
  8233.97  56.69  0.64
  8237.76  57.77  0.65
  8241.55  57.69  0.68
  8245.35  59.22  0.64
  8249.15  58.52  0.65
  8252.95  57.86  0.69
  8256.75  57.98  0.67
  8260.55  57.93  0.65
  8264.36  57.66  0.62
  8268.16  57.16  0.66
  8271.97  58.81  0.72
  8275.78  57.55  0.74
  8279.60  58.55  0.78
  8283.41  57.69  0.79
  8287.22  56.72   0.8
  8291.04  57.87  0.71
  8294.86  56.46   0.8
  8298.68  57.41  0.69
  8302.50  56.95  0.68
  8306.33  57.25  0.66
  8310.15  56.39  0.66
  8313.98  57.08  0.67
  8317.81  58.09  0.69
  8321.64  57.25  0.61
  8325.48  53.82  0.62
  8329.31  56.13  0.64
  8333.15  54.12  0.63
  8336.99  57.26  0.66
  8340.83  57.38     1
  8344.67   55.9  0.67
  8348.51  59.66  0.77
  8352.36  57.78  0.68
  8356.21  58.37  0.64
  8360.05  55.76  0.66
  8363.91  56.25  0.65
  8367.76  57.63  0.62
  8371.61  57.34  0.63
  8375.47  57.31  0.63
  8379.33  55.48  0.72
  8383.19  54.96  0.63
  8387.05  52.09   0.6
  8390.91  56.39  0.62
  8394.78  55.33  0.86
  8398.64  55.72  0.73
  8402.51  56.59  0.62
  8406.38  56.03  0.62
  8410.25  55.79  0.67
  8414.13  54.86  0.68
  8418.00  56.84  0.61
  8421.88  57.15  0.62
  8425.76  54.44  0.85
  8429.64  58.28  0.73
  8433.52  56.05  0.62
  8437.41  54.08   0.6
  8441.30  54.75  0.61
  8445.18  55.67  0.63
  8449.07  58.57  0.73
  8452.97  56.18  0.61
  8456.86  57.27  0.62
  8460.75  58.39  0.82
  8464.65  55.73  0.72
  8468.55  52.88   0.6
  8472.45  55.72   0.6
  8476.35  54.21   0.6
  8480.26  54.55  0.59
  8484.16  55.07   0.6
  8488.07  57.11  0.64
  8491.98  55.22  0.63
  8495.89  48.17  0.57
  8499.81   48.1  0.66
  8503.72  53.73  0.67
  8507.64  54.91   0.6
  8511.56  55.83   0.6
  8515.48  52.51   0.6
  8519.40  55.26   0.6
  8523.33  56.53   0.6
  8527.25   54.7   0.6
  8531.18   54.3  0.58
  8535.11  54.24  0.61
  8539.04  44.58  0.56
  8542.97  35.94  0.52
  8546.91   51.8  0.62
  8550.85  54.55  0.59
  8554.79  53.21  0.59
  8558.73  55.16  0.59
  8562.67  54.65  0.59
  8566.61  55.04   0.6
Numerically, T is -0.03 mag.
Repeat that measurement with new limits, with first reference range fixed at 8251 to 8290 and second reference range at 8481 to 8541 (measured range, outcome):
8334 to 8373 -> -0.019 mag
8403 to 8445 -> -0.017 mag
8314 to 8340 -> 0.010 mag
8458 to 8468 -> -0.044 mag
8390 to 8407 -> -0.011 mag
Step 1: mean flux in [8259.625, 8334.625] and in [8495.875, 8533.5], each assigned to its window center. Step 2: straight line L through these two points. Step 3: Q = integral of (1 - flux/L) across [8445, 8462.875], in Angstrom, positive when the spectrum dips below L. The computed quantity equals -0.9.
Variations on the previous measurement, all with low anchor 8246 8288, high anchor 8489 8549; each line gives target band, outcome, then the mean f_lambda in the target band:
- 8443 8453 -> -0.6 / 56.9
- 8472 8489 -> -0.8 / 55.2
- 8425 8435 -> -0.5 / 56.5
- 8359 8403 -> -0.6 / 55.9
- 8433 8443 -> -0.2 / 54.8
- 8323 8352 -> -0.1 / 56.4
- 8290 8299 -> 0.0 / 57.2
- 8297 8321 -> -0.1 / 57.2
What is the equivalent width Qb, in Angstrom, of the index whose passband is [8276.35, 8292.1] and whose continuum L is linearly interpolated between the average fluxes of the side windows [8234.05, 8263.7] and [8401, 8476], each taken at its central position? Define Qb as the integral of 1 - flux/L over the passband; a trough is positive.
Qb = 0.0 Angstrom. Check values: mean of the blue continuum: 58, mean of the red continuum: 56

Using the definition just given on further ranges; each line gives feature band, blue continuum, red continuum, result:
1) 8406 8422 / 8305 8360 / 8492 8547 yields -0.4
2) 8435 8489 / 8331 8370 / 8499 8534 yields -0.6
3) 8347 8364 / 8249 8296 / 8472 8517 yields -0.4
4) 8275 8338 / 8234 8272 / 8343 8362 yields 1.0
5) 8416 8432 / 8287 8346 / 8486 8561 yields -0.7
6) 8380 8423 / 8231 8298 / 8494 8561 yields -0.7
